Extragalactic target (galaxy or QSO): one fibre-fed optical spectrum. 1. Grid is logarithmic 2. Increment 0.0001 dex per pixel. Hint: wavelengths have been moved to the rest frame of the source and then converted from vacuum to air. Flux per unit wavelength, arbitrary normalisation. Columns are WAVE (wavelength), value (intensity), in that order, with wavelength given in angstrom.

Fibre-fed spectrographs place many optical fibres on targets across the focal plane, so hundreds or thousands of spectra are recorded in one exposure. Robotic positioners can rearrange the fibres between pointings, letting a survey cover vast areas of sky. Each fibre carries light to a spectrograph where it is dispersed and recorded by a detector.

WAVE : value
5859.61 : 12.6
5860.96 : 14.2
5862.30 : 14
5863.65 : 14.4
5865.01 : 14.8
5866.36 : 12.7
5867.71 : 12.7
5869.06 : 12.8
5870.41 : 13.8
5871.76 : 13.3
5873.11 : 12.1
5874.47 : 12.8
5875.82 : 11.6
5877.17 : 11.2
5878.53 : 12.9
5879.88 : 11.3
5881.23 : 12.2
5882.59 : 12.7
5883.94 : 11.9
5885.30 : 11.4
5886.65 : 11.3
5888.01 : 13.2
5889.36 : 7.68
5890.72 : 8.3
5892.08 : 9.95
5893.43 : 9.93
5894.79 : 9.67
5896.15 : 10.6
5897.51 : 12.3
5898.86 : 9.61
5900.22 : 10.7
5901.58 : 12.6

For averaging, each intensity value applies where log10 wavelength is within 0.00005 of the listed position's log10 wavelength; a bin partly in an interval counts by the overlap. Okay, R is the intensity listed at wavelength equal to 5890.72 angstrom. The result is 8.3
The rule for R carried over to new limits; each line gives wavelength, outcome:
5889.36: 7.68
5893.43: 9.93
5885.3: 11.4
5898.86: 9.61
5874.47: 12.8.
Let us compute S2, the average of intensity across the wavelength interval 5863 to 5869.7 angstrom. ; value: 13.5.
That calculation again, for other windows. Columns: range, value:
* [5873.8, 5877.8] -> 11.9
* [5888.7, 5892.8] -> 8.66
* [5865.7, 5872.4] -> 13.1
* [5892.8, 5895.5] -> 9.79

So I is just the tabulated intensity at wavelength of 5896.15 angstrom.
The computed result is 10.6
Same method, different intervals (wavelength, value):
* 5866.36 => 12.7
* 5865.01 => 14.8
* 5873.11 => 12.1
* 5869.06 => 12.8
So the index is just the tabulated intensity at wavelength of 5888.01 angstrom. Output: 13.2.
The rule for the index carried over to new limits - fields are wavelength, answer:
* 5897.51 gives 12.3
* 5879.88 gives 11.3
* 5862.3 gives 14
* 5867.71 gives 12.7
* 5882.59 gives 12.7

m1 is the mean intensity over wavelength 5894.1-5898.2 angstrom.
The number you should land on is 10.9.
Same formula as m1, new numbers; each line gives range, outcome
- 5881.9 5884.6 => 12.3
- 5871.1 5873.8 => 12.7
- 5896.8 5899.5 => 11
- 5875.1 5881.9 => 11.9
